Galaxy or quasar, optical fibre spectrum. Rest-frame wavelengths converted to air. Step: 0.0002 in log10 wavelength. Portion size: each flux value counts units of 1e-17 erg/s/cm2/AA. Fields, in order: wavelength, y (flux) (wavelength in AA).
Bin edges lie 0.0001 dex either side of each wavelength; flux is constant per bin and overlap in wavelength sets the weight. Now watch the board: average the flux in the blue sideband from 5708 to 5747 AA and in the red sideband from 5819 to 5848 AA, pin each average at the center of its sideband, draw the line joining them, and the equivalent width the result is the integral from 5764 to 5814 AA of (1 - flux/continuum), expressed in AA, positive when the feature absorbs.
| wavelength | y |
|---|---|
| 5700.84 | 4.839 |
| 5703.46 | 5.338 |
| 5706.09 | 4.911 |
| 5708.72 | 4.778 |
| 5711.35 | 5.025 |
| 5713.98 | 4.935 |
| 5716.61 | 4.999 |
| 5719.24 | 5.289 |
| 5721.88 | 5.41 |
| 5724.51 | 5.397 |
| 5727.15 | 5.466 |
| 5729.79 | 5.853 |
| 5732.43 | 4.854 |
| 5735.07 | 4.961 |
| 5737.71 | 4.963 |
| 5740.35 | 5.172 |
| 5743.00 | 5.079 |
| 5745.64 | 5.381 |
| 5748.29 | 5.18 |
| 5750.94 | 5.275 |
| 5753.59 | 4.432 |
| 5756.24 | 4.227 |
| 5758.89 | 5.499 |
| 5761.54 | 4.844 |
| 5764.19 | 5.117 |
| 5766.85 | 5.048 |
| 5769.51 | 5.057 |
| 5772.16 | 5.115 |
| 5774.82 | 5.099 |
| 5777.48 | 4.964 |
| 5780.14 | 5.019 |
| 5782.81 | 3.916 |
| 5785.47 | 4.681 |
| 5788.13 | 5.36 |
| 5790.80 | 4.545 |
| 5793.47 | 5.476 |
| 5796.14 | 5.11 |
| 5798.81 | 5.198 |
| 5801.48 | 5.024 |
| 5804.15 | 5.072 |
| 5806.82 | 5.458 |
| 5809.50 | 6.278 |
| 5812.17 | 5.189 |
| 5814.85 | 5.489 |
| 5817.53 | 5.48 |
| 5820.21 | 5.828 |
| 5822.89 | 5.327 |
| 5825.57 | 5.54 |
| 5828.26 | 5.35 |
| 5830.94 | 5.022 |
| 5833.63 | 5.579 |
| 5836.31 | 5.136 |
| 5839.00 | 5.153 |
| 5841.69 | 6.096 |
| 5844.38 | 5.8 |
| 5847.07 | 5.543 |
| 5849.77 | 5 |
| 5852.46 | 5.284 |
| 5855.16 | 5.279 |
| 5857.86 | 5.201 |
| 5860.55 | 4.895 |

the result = 2.46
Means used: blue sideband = 5.18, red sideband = 5.49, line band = 5.09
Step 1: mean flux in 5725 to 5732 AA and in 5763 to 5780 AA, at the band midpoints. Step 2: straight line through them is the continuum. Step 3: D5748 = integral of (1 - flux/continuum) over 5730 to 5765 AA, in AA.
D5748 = 1.9 AA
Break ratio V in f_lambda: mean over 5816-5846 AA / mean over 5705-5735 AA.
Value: 1.06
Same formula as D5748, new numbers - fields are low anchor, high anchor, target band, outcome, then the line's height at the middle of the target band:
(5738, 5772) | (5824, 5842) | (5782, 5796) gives 0.87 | 5.18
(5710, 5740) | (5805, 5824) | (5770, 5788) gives 1.90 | 5.42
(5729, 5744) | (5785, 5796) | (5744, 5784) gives 1.08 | 5.09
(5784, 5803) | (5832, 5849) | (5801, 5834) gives -0.94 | 5.29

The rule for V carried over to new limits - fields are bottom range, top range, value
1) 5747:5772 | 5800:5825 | 1.10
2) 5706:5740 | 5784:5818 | 1.02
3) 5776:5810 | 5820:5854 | 1.07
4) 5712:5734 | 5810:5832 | 1.03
